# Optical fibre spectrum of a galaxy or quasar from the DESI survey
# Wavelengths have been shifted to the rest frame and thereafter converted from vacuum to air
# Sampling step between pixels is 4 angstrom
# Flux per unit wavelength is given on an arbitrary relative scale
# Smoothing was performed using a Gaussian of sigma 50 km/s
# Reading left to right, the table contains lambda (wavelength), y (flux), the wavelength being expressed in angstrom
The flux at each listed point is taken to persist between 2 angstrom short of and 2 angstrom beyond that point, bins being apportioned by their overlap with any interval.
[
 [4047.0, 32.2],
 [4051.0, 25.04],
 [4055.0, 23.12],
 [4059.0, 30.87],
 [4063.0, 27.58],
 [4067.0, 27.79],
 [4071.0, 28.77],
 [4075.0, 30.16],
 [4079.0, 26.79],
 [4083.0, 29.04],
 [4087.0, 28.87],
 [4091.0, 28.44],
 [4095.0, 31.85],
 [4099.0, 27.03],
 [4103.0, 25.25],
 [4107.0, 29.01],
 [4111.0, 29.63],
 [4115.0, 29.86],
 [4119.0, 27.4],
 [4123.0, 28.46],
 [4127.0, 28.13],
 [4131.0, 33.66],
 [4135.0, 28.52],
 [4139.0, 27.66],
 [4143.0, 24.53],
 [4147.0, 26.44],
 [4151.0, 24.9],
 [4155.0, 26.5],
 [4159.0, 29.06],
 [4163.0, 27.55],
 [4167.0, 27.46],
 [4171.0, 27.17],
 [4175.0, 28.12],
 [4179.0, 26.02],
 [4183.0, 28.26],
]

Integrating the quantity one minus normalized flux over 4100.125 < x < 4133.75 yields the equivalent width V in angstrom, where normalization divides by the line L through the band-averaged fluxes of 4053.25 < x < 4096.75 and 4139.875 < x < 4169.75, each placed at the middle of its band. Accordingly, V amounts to -1.6 angstrom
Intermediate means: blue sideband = 28.5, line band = 28.9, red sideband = 26.7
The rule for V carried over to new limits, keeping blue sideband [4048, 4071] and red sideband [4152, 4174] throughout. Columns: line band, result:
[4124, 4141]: -1.26 angstrom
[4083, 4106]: -0.88 angstrom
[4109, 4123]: -0.78 angstrom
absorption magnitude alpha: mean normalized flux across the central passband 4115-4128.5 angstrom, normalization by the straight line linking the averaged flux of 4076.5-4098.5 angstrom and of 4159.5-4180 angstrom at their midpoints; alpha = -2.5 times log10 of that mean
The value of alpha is 0.00 mag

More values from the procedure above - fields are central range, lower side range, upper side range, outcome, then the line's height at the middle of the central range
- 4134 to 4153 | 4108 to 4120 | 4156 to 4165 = 0.09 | 28.5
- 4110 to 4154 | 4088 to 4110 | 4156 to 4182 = 0.00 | 28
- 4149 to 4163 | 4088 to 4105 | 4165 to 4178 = 0.03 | 27.6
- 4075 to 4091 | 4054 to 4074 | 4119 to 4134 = 0.00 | 28.5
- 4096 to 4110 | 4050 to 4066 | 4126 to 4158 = -0.02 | 27.2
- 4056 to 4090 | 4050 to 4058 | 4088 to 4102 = -0.08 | 26.7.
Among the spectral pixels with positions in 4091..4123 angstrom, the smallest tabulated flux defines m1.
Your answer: 25.25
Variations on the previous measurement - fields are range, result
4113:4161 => 24.53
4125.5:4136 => 28.13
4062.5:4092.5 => 26.79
